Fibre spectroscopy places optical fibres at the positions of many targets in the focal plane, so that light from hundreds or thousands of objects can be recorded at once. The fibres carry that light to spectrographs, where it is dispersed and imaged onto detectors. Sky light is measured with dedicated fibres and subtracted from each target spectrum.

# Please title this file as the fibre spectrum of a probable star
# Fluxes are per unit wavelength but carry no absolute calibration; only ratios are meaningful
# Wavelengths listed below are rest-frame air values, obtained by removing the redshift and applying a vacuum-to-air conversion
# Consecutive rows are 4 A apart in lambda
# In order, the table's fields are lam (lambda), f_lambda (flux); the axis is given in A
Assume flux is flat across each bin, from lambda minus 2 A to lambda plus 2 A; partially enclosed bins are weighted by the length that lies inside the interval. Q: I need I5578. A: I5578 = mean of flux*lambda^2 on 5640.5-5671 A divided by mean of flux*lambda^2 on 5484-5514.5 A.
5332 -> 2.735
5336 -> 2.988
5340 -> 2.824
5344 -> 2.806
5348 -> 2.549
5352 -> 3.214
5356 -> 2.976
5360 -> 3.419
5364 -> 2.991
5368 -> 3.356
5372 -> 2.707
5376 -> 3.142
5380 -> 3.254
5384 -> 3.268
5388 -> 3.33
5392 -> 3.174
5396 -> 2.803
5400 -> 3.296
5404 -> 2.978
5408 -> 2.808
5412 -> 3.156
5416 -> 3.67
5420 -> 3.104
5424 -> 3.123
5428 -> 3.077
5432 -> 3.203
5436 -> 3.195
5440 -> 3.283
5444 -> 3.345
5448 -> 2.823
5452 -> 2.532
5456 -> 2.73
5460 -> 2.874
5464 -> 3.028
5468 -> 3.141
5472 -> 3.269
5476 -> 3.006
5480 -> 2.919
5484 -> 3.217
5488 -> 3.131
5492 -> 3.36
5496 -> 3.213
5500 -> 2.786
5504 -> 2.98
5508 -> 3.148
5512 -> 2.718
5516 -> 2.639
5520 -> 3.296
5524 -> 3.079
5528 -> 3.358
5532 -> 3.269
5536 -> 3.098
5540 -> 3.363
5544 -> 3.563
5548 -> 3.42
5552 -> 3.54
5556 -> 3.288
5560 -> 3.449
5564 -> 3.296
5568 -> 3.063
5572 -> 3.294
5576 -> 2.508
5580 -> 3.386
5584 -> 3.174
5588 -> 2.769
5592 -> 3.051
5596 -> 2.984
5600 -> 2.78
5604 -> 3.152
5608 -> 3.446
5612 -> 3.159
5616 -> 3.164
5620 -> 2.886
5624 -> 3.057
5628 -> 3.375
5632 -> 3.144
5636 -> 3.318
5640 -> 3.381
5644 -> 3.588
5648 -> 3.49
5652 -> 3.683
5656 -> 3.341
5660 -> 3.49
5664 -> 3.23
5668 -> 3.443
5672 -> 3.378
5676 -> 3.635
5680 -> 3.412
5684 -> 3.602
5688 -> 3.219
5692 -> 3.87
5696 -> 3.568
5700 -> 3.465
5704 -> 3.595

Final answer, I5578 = 1.20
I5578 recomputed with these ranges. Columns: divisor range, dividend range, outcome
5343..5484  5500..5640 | 1.08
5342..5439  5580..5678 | 1.14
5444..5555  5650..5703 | 1.20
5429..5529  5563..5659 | 1.10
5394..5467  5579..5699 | 1.17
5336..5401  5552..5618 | 1.11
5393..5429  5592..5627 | 1.06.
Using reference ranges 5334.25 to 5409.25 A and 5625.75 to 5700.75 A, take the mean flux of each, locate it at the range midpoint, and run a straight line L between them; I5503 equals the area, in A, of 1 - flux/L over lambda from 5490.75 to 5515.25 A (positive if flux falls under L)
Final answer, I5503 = 1.72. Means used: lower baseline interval 3.05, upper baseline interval 3.45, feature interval 3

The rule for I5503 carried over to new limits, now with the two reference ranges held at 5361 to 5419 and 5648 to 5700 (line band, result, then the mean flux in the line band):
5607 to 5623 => 1.3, 3.14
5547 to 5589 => 1.9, 3.2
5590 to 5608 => 1.9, 3.04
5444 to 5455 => 1.4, 2.8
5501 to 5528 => 2.4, 3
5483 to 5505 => 1.0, 3.12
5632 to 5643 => 0.4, 3.33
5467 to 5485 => 0.8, 3.1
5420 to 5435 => 0.3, 3.13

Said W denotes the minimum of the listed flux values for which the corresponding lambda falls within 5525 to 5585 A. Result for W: 2.508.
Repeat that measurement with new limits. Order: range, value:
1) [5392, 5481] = 2.532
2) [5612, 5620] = 2.886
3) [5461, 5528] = 2.639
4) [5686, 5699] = 3.219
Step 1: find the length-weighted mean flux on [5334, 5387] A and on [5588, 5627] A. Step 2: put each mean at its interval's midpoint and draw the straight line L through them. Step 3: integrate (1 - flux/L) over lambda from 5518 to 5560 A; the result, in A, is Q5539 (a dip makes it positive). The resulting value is -3.7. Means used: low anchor 3.04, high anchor 3.07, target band 3.33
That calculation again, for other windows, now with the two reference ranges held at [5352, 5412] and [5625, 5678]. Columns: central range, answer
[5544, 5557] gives -0.6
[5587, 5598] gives 1.3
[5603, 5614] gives 0.3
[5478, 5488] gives 0.5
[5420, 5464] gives 2.2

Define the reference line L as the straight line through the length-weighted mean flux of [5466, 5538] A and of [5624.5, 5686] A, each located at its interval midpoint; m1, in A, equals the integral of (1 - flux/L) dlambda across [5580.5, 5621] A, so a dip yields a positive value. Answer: 2.9 A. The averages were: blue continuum 3.09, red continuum 3.42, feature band 3.07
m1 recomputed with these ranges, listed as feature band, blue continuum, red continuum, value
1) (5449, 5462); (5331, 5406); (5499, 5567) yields 1.7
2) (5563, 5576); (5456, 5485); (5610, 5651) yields 0.3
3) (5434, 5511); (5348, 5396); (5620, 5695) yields 4.3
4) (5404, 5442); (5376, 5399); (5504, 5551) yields 0.0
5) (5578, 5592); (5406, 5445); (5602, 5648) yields 0.6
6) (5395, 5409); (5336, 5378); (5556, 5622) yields 0.1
